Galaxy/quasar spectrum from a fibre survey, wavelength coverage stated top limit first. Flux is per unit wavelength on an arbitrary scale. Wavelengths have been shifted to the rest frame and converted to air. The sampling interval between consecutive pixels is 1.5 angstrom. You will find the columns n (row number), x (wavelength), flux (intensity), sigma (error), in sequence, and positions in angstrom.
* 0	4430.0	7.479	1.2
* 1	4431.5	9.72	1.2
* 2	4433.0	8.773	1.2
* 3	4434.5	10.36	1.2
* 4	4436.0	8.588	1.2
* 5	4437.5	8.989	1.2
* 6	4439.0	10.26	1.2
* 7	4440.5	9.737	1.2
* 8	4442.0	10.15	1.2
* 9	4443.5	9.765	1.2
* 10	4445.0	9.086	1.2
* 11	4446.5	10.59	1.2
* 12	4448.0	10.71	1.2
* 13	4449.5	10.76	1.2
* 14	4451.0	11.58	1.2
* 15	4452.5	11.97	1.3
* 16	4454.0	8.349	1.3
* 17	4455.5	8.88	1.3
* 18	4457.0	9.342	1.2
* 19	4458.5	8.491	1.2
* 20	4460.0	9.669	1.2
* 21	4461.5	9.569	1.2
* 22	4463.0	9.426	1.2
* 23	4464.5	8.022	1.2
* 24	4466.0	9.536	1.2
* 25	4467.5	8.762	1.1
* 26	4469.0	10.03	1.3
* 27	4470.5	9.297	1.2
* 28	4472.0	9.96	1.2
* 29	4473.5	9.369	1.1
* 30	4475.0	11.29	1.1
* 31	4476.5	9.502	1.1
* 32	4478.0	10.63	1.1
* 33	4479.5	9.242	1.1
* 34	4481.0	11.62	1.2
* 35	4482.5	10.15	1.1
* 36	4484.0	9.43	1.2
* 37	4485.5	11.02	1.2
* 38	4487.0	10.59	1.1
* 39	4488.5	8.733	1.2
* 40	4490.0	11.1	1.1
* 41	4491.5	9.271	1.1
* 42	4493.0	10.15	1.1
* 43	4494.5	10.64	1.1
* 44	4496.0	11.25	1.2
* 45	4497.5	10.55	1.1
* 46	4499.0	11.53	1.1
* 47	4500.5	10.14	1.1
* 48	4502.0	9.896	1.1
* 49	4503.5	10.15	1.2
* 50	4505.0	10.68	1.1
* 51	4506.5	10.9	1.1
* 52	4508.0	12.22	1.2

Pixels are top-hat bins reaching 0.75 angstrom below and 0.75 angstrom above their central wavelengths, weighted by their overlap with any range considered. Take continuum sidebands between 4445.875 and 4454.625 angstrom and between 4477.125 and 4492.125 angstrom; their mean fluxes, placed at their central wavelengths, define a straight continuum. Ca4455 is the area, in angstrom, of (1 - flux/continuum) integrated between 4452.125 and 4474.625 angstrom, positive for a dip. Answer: 2.4 angstrom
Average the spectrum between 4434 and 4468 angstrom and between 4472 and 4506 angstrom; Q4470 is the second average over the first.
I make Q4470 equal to 1.1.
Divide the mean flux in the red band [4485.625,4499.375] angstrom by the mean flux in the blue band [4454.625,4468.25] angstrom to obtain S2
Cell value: 1.15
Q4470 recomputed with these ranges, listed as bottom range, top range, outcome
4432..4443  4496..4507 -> 1.11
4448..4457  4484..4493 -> 0.98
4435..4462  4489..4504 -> 1.06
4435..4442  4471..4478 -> 1.06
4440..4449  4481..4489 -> 1.01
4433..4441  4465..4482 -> 1.04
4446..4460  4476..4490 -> 1.01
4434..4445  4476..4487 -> 1.07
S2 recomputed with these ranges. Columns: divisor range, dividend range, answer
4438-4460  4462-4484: 0.98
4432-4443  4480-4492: 1.07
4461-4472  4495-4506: 1.14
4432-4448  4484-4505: 1.07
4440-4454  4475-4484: 0.99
